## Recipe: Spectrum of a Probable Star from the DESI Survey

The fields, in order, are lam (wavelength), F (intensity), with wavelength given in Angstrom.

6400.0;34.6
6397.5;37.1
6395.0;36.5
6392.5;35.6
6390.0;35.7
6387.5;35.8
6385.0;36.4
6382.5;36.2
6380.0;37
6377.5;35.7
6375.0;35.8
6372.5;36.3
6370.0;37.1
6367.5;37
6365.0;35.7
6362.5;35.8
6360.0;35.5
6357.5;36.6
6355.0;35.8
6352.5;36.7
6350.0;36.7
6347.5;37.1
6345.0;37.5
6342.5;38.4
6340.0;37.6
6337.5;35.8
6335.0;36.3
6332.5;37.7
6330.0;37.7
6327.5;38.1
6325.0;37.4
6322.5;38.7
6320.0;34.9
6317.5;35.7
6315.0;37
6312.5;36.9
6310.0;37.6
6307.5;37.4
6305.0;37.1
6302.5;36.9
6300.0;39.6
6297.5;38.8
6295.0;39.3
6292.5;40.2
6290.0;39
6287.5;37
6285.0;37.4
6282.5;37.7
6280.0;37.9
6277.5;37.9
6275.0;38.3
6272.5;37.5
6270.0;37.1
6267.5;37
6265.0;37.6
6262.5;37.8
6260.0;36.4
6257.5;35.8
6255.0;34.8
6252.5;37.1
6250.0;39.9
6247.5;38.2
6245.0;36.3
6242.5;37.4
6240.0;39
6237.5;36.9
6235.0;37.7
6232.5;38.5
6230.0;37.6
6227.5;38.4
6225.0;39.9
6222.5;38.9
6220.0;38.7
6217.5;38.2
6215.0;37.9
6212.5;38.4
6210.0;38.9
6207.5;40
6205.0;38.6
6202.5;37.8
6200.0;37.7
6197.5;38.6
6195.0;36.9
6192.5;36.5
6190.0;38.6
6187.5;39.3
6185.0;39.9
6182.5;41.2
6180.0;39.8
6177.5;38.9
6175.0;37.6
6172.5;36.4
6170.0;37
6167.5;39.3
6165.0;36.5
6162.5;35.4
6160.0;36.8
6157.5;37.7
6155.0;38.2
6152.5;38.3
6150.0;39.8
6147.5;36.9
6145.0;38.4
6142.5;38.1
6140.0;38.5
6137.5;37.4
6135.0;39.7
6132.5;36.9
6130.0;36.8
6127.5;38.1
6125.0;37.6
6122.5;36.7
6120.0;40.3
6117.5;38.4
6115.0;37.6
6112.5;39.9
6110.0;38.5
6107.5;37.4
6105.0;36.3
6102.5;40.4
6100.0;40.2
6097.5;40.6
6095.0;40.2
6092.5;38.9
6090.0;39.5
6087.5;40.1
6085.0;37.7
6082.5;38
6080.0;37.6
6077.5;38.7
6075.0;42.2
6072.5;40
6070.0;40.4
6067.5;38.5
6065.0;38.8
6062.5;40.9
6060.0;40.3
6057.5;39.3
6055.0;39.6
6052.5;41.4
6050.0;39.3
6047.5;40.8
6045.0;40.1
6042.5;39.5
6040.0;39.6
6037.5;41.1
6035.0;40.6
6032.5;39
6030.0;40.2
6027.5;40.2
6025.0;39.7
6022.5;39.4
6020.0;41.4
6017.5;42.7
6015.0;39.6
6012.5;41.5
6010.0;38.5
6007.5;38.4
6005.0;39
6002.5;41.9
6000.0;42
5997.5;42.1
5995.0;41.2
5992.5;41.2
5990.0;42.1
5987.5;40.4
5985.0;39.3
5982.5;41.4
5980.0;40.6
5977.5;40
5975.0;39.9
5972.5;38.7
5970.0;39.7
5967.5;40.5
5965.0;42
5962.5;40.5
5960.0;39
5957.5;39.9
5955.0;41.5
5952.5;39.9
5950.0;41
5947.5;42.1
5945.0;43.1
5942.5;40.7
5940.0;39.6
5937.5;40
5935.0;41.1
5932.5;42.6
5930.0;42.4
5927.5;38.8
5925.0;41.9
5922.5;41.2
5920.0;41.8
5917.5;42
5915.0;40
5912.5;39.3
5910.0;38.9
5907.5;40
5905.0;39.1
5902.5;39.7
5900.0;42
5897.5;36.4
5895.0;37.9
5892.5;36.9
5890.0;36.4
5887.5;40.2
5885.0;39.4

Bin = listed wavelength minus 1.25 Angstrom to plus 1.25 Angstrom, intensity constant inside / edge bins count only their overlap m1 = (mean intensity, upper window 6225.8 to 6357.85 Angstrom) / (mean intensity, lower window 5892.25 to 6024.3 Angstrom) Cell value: 0.93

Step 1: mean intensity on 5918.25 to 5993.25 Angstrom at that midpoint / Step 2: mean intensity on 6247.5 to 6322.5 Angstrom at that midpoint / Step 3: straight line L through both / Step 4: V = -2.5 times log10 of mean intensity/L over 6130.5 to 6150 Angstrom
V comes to 0.03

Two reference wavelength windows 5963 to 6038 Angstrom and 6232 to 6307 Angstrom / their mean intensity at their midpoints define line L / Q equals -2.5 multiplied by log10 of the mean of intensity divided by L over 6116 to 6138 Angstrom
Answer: 0.03 mag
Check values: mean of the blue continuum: 40.5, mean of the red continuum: 37.7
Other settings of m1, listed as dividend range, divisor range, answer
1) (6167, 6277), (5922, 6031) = 0.94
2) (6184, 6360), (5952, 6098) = 0.94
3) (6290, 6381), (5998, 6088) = 0.93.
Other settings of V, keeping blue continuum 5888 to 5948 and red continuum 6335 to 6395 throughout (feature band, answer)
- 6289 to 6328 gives -0.03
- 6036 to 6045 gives -0.03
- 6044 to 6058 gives -0.03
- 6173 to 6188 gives -0.04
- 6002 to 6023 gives -0.02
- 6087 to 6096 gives -0.03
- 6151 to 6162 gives 0.01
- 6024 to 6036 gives -0.02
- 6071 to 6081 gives -0.02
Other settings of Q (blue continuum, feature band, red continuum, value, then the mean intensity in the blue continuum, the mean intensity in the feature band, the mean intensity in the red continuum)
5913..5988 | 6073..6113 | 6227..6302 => 0.01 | 40.7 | 39.1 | 37.8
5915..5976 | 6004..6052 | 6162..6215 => 0.00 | 40.8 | 40.1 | 38.3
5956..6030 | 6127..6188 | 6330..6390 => 0.02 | 40.4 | 38.1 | 36.5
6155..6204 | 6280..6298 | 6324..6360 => -0.03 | 38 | 38.4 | 37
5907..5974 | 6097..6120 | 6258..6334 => 0.01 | 40.7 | 38.8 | 37.6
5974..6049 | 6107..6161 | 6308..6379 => 0.03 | 40.4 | 38.1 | 36.8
